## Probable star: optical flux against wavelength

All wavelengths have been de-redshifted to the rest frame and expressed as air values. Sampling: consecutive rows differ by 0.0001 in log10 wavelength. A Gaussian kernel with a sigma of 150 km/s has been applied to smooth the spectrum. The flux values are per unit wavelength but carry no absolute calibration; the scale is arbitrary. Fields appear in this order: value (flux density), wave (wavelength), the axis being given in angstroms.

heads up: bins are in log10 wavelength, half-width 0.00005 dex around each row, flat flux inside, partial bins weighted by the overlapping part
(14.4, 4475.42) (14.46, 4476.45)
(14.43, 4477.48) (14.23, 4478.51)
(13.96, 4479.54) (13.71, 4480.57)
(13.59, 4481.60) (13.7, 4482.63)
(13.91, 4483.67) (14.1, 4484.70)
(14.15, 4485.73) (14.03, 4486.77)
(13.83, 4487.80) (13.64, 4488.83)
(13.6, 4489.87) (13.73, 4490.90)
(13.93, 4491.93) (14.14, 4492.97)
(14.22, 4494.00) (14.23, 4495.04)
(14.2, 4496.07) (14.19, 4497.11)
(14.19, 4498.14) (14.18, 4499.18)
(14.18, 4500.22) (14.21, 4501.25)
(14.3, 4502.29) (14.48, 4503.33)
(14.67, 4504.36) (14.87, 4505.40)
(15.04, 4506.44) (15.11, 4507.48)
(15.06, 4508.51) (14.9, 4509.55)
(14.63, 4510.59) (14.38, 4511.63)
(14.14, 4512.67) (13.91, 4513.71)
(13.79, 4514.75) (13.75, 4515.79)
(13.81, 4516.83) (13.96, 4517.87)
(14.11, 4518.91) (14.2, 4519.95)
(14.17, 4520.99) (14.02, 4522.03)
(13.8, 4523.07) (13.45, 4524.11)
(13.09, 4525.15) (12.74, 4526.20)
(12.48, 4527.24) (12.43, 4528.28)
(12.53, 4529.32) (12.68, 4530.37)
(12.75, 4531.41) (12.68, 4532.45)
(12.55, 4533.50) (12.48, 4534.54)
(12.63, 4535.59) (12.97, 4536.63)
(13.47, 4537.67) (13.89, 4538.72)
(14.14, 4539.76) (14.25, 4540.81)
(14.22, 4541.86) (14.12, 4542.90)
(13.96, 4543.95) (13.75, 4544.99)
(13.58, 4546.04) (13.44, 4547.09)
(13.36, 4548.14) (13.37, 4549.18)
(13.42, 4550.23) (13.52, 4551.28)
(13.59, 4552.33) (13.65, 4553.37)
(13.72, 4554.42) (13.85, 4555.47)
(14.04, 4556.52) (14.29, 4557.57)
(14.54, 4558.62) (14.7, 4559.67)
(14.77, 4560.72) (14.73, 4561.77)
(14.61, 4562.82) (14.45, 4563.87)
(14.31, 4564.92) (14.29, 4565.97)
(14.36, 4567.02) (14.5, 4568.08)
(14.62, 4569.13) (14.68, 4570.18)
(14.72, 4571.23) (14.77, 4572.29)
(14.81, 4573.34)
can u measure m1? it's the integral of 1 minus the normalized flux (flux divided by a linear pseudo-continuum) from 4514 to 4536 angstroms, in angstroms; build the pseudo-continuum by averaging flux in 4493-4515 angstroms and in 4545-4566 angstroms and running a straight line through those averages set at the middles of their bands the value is 1.5 angstroms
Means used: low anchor 14.4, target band 13.3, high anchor 14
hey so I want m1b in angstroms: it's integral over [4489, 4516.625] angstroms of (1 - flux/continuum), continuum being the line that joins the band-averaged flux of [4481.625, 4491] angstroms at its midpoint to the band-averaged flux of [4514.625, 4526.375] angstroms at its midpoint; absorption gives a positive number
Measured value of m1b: -1.0 angstroms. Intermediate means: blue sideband 13.8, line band 14.3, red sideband 13.8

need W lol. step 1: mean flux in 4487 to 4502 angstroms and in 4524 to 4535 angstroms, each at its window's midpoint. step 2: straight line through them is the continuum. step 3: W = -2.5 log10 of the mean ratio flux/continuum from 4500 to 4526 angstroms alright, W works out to -0.07 mag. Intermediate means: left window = 14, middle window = 14.2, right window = 12.7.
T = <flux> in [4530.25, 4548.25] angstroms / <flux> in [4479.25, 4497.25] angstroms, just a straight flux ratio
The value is 0.96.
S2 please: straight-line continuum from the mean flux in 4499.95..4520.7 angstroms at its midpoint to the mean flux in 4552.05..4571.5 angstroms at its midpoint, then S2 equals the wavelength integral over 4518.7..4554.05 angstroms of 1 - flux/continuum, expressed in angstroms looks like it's 2.4 angstroms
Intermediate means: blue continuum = 14.4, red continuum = 14.3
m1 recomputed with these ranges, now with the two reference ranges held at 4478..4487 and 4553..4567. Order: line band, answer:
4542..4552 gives 0.43 angstroms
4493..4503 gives -0.15 angstroms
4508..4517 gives -0.13 angstroms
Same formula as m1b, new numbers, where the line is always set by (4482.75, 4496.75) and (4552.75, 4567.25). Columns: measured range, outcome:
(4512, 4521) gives 0.08 angstroms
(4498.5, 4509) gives -0.42 angstroms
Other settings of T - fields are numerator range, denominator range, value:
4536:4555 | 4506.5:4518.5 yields 0.95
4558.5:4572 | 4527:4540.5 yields 1.13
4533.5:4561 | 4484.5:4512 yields 0.96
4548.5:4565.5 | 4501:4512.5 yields 0.96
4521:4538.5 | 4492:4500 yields 0.92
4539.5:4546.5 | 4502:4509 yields 0.94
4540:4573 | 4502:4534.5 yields 1.02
